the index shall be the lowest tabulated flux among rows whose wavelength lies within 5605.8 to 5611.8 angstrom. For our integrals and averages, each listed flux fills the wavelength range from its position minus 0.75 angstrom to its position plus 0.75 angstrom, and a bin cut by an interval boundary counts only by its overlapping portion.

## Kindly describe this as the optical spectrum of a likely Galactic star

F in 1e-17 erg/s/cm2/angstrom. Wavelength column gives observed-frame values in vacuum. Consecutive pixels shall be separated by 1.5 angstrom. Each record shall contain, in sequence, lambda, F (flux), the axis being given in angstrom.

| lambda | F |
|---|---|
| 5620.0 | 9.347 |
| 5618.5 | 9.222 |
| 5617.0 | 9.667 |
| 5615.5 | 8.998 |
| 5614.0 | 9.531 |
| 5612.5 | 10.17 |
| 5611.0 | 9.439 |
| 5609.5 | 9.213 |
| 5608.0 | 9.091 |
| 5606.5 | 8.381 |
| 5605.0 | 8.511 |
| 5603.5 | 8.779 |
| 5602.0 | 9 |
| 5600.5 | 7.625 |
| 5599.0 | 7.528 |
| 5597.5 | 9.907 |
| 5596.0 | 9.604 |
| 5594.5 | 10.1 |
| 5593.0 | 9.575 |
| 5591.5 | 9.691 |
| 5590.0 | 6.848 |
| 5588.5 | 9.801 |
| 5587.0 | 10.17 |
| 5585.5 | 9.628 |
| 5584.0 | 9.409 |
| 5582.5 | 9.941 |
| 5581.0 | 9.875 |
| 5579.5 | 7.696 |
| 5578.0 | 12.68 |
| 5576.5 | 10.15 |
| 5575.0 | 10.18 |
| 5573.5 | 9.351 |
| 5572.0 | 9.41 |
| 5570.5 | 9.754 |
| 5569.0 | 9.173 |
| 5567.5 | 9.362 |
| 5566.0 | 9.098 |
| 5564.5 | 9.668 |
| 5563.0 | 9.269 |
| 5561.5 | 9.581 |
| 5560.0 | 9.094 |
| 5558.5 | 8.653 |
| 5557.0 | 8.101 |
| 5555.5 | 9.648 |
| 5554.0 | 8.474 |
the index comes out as 8.381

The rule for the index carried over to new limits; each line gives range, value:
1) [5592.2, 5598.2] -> 9.575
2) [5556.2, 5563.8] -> 8.101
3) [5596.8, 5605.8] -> 7.528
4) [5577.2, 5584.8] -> 7.696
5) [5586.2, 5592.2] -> 6.848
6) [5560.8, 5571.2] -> 9.098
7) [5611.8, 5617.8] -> 8.998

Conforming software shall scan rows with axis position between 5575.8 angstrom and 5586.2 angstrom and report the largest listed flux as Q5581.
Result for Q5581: 12.68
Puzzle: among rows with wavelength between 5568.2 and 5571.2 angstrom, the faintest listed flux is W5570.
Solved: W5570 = 9.173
